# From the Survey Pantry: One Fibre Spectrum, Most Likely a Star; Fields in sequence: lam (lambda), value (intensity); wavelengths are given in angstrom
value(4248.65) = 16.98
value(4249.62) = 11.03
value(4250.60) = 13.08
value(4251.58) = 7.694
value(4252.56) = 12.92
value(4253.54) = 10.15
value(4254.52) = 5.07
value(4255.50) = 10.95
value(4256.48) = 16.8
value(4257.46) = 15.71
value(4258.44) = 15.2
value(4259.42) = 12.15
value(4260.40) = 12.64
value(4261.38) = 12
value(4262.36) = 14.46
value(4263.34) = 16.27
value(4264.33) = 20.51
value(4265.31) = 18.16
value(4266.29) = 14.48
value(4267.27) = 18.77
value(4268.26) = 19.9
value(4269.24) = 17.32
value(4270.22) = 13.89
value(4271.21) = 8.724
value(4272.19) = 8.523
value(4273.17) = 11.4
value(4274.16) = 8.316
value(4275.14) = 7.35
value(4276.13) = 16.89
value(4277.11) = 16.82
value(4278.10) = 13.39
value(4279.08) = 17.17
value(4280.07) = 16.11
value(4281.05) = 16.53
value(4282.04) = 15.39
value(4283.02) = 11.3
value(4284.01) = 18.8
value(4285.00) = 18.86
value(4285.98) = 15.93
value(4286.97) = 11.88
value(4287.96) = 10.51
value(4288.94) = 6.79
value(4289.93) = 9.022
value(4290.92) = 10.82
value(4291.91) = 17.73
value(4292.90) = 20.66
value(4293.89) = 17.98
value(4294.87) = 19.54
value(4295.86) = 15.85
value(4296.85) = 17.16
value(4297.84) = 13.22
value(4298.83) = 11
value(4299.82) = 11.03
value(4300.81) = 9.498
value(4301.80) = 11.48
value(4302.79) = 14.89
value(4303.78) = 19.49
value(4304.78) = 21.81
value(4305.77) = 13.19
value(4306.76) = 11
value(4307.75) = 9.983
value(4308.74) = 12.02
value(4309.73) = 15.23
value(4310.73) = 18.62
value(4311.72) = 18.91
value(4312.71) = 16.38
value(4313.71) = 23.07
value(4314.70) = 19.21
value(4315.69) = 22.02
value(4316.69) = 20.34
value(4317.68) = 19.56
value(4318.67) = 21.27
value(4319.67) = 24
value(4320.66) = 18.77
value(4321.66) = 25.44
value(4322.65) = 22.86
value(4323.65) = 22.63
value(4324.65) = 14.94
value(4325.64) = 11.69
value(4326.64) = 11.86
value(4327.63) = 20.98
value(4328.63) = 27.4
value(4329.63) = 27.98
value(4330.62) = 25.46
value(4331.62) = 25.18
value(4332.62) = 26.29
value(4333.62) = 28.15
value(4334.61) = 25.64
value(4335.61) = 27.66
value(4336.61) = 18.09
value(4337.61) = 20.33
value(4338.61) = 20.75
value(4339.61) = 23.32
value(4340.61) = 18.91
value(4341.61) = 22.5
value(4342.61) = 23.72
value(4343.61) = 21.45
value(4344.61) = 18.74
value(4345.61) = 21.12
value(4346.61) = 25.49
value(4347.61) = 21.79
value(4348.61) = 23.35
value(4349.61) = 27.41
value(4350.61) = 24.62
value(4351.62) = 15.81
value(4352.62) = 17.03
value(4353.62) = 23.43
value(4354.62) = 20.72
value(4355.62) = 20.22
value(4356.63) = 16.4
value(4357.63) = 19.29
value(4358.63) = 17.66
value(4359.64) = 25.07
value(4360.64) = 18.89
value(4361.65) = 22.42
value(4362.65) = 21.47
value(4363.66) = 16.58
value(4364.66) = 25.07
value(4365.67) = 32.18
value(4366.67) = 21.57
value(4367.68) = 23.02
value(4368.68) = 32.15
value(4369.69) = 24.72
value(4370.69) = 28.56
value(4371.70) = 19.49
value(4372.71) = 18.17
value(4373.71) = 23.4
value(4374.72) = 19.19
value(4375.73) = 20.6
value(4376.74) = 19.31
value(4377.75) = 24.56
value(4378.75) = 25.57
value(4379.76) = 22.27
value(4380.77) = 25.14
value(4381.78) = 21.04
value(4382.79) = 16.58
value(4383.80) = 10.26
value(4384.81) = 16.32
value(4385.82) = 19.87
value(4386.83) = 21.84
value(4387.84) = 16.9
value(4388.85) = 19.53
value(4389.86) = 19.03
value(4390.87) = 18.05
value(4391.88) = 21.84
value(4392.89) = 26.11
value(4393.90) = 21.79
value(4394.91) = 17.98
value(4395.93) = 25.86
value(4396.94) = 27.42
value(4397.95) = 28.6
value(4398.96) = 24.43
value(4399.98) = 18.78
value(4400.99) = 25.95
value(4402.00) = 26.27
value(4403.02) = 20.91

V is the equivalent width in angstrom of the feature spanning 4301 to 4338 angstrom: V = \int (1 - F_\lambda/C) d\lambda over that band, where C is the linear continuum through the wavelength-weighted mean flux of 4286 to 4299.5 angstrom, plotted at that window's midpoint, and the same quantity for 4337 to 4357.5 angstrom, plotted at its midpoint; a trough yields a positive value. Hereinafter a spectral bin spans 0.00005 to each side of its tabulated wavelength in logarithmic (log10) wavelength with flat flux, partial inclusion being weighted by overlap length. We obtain -4.22 angstrom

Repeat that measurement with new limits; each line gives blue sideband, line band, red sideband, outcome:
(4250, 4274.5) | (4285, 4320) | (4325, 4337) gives 6.16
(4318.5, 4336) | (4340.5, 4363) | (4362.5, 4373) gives 2.19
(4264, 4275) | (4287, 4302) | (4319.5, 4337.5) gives 3.58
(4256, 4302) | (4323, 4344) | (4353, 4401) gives -4.19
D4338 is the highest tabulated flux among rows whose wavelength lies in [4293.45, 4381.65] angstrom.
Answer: 32.18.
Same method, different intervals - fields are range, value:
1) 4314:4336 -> 28.15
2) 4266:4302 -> 20.66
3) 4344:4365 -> 27.41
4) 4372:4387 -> 25.57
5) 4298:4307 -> 21.81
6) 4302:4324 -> 25.44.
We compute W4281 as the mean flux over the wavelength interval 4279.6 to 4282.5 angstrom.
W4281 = 16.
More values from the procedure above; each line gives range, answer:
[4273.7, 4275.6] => 7.85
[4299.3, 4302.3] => 10.7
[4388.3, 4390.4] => 19.2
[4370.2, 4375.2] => 21.7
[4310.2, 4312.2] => 18.7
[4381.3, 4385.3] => 16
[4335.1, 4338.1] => 22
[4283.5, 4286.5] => 17.8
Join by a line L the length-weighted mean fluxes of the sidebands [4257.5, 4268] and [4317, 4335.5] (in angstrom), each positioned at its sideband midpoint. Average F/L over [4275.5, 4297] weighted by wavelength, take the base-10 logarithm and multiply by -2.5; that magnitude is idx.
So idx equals 0.190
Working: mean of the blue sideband 15.6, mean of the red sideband 22.3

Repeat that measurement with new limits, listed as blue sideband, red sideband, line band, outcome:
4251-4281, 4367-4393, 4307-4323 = -0.13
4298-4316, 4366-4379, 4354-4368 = 0.02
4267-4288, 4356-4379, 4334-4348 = -0.11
